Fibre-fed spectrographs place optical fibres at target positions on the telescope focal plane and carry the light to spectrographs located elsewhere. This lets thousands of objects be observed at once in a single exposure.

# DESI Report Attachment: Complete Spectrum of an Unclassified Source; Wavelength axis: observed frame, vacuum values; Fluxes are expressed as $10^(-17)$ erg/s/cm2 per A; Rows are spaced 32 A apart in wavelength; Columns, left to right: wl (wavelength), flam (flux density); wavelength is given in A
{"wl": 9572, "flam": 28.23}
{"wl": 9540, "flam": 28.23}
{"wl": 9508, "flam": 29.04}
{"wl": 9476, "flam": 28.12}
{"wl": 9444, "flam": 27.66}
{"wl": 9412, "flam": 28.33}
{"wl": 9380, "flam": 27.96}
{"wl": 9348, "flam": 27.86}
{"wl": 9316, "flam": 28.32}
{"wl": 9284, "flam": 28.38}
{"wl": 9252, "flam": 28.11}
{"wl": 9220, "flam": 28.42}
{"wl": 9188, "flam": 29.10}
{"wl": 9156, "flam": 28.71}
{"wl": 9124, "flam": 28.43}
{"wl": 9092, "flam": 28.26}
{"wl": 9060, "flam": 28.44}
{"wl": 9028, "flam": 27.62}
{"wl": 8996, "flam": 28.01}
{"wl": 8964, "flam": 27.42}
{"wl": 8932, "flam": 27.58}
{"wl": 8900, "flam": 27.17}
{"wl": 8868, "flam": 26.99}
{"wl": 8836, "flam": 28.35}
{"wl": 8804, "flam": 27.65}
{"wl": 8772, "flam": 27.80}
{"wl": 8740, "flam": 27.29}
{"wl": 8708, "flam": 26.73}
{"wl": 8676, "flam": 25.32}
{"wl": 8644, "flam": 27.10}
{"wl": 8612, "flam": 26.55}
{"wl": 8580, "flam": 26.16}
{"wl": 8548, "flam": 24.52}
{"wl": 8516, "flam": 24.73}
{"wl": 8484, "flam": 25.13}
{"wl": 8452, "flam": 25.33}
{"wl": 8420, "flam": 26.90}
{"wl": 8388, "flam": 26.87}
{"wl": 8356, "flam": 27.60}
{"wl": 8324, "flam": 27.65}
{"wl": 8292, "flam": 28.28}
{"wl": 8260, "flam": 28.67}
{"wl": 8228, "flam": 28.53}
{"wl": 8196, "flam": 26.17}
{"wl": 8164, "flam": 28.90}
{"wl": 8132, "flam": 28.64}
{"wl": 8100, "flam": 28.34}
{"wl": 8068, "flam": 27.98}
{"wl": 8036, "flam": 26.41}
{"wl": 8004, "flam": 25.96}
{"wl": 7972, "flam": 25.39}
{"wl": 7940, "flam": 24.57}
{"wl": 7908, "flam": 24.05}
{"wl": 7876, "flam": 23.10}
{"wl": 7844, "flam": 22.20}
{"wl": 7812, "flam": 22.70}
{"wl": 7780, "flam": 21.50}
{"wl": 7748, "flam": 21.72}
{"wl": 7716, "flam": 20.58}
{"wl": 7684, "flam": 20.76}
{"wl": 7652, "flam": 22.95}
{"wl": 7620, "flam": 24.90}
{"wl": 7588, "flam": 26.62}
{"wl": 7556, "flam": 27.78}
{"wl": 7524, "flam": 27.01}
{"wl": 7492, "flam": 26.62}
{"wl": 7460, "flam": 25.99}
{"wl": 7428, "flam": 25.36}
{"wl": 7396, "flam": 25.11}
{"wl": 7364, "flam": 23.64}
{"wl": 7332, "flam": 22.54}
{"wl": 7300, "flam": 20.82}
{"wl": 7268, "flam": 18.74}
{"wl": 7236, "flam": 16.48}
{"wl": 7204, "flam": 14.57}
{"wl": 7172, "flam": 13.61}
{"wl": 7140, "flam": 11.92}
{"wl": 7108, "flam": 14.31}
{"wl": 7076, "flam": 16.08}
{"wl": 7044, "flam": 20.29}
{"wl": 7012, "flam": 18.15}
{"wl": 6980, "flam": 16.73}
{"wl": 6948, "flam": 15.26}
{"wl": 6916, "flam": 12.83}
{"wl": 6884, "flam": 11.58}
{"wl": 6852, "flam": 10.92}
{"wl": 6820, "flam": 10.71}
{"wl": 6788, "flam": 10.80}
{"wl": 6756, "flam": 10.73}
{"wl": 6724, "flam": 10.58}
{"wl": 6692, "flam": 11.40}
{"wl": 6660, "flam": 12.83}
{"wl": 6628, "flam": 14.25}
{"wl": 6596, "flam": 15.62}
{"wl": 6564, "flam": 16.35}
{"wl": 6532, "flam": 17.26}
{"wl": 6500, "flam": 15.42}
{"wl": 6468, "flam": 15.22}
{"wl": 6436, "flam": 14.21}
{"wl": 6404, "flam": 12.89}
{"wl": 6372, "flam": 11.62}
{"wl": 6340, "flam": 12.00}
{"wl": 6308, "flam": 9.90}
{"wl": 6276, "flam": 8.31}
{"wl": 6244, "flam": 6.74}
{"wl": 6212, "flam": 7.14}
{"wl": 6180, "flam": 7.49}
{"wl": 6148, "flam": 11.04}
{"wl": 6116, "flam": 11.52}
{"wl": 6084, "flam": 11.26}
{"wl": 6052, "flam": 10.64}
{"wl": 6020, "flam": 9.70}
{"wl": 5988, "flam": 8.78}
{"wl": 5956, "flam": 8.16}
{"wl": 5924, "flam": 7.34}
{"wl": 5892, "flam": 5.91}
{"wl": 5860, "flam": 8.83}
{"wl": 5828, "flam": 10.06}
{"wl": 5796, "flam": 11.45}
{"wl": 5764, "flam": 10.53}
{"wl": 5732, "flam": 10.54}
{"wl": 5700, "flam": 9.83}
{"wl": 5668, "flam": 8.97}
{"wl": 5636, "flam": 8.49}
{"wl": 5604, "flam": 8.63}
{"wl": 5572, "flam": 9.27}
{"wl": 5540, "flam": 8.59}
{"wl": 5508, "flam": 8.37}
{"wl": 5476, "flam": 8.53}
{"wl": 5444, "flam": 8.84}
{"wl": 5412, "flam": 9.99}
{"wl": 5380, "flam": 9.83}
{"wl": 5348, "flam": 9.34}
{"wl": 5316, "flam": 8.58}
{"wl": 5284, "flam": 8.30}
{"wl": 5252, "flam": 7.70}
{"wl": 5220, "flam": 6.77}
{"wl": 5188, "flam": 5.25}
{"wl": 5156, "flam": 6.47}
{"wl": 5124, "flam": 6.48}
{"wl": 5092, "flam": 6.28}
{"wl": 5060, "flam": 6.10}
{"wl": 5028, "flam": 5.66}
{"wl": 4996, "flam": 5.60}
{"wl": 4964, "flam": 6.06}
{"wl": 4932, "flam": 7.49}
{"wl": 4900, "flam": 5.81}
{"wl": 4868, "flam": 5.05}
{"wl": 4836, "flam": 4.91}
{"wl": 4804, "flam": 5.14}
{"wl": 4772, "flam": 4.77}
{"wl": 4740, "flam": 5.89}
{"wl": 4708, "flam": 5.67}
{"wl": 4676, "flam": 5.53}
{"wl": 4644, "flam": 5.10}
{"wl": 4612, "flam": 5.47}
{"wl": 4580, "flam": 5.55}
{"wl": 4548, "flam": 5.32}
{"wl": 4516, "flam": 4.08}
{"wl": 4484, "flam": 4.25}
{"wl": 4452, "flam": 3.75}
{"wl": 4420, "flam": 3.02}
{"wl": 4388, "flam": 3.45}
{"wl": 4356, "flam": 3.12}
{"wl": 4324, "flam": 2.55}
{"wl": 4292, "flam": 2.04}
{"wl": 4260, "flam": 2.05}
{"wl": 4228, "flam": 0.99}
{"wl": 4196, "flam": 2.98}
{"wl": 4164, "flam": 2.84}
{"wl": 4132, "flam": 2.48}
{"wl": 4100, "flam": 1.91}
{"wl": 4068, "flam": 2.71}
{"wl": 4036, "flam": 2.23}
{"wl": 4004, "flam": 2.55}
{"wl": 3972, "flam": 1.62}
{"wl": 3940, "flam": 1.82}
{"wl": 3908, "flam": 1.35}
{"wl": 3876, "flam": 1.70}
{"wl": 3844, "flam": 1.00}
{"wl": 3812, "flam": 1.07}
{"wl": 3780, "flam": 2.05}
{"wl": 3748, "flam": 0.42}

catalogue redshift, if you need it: 0.00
